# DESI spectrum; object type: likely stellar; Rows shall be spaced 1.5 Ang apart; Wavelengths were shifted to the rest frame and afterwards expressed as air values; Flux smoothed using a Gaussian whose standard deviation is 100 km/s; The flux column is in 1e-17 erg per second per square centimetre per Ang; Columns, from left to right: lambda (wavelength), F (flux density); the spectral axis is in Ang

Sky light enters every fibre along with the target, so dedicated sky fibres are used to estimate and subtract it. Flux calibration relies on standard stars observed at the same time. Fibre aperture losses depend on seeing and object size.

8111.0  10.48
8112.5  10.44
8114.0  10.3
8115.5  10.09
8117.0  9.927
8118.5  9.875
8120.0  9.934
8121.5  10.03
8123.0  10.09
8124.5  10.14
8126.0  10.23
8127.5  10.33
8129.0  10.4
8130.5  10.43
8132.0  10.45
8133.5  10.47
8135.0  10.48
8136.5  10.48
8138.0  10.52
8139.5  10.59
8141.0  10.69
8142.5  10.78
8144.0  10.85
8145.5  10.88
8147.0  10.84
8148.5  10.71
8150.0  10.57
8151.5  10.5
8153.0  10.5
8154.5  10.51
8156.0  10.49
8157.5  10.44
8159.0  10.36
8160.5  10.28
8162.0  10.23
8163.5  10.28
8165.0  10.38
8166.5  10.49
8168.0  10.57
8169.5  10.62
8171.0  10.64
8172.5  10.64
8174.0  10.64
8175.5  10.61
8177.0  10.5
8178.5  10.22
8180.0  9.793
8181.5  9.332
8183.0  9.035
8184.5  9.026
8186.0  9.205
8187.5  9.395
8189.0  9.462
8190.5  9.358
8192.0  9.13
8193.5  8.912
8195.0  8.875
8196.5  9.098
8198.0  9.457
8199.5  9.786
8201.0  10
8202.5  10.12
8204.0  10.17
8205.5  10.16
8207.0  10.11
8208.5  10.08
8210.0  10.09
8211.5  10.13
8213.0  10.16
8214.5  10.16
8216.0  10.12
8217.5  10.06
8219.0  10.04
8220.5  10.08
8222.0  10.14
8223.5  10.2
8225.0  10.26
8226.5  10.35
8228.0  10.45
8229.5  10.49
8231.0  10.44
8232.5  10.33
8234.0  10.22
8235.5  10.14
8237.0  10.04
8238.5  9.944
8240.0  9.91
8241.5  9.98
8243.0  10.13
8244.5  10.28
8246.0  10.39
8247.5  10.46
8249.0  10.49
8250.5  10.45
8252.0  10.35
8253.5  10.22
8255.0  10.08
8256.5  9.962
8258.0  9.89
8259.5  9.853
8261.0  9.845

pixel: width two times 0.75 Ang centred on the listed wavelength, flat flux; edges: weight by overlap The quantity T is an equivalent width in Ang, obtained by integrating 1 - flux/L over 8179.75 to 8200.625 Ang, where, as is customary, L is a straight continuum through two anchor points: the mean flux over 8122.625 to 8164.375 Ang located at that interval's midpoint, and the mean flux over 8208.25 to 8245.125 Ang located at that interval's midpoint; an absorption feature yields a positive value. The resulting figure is 2.09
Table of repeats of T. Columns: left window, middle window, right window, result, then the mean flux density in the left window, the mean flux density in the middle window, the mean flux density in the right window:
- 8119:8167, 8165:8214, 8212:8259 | 2.10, 10.4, 9.88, 10.2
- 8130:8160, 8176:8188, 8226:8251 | 0.99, 10.6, 9.59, 10.3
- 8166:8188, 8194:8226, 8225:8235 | 0.89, 10.1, 9.96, 10.4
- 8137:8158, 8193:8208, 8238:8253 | 1.06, 10.6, 9.69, 10.2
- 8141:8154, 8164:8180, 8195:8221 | -0.14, 10.7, 10.5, 9.96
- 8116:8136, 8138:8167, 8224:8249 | -0.91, 10.2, 10.5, 10.2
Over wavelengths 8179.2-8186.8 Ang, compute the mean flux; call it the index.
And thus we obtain 9.29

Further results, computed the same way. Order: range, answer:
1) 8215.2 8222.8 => 10.1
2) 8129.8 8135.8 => 10.5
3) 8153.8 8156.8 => 10.5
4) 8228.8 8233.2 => 10.4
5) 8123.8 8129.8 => 10.3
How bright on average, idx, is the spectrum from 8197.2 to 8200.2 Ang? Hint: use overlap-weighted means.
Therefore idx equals 9.61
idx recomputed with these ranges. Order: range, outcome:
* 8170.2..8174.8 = 10.6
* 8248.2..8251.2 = 10.5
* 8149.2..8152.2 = 10.5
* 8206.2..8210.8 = 10.1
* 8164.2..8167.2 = 10.4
